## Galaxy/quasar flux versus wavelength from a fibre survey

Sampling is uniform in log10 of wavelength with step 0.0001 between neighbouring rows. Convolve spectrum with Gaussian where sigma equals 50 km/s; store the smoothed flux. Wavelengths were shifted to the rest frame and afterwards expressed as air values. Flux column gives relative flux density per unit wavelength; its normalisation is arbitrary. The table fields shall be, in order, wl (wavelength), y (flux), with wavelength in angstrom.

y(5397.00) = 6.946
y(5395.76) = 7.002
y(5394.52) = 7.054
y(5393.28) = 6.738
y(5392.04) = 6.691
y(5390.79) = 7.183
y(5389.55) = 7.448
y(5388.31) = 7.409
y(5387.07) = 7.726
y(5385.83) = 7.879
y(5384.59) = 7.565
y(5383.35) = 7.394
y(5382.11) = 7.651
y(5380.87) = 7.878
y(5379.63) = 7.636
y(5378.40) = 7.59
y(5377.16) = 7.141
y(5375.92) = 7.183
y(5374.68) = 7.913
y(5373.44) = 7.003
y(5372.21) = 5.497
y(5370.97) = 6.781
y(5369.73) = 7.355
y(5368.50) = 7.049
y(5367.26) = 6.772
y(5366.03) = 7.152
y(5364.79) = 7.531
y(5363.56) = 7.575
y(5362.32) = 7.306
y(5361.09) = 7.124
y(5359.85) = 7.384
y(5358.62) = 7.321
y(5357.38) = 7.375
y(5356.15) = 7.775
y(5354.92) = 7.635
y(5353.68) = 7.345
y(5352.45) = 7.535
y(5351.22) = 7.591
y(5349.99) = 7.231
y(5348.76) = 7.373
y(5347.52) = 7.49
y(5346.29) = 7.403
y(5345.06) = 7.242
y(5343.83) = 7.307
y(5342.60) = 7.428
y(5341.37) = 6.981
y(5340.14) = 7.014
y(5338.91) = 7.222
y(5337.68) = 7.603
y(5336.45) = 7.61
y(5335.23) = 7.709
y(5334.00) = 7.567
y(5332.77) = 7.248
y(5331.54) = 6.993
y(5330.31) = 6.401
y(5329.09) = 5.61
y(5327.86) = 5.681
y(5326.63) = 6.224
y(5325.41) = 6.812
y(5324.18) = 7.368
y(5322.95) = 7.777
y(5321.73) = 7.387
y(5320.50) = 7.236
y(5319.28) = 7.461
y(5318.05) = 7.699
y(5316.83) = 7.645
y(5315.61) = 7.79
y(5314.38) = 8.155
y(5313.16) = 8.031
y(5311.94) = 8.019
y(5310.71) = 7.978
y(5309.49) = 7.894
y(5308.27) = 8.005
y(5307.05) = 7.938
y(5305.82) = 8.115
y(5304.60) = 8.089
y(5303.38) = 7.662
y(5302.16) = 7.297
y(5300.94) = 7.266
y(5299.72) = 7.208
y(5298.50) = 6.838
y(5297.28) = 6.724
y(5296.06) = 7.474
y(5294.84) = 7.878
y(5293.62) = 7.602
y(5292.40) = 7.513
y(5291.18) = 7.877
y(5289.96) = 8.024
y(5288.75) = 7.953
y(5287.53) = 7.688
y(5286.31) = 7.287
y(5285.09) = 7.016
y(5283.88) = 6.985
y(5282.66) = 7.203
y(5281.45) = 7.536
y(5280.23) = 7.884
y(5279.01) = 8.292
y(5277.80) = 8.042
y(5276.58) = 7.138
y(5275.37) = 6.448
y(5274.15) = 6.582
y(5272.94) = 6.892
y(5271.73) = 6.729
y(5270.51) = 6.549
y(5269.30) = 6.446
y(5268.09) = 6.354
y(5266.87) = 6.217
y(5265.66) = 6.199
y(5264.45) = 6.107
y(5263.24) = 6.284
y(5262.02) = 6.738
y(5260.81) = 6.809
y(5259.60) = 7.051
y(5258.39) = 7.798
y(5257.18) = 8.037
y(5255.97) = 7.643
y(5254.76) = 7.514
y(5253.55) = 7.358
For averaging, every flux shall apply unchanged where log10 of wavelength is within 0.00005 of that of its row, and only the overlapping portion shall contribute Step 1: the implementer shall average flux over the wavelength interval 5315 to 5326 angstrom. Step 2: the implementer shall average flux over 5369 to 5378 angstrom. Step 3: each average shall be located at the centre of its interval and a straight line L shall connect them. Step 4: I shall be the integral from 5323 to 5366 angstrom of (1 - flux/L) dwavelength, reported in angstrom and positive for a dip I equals 0.20 angstrom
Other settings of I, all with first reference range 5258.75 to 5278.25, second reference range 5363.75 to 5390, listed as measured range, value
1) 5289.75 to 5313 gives -2.7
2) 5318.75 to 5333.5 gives 0.3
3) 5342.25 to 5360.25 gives -0.7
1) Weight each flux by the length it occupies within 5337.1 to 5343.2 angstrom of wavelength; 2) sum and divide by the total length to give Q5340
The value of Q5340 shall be 7.25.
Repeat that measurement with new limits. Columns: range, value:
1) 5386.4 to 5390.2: 7.54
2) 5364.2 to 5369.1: 7.12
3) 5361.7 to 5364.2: 7.45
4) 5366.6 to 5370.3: 7.07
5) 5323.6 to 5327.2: 6.81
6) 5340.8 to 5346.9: 7.28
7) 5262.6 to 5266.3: 6.2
